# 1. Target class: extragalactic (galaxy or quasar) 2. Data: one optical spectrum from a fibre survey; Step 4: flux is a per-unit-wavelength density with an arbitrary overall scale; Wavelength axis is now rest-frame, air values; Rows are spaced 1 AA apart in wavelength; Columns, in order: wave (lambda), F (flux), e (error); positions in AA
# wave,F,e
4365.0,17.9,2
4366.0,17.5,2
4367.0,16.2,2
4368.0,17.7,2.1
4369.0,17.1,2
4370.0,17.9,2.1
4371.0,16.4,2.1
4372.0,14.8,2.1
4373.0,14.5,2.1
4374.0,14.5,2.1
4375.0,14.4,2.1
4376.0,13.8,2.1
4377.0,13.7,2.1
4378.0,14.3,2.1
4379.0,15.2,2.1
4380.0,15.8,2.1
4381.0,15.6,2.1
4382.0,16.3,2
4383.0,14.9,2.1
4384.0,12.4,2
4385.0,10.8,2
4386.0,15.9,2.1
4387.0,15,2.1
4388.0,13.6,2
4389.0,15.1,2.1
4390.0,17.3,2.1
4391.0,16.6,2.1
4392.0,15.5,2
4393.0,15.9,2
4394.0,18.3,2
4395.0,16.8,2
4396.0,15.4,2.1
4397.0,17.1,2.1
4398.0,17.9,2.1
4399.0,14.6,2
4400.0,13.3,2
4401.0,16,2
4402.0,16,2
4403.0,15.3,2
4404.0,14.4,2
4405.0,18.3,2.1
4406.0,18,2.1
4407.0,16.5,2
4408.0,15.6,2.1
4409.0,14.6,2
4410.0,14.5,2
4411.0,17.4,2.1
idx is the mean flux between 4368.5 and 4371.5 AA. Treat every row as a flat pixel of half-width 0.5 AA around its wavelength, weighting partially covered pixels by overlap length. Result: 17.1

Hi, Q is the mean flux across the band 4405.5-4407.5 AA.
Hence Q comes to 17.2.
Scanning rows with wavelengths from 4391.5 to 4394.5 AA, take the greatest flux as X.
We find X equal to 18.3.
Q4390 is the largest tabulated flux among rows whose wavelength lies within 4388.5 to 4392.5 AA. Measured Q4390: 17.3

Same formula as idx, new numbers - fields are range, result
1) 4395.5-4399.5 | 16.2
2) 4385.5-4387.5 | 15.4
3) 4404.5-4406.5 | 18.1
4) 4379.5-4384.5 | 15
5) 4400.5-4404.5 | 15.4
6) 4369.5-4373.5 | 15.9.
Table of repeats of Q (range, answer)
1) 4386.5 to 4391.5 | 15.5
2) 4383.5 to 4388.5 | 13.5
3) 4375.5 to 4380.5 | 14.6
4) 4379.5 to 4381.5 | 15.7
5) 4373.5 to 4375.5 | 14.4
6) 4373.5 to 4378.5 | 14.1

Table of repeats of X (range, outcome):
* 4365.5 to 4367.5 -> 17.5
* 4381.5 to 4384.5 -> 16.3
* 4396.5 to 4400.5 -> 17.9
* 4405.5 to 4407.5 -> 18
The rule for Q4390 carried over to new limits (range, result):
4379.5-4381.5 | 15.8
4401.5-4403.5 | 16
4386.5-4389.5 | 15.1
